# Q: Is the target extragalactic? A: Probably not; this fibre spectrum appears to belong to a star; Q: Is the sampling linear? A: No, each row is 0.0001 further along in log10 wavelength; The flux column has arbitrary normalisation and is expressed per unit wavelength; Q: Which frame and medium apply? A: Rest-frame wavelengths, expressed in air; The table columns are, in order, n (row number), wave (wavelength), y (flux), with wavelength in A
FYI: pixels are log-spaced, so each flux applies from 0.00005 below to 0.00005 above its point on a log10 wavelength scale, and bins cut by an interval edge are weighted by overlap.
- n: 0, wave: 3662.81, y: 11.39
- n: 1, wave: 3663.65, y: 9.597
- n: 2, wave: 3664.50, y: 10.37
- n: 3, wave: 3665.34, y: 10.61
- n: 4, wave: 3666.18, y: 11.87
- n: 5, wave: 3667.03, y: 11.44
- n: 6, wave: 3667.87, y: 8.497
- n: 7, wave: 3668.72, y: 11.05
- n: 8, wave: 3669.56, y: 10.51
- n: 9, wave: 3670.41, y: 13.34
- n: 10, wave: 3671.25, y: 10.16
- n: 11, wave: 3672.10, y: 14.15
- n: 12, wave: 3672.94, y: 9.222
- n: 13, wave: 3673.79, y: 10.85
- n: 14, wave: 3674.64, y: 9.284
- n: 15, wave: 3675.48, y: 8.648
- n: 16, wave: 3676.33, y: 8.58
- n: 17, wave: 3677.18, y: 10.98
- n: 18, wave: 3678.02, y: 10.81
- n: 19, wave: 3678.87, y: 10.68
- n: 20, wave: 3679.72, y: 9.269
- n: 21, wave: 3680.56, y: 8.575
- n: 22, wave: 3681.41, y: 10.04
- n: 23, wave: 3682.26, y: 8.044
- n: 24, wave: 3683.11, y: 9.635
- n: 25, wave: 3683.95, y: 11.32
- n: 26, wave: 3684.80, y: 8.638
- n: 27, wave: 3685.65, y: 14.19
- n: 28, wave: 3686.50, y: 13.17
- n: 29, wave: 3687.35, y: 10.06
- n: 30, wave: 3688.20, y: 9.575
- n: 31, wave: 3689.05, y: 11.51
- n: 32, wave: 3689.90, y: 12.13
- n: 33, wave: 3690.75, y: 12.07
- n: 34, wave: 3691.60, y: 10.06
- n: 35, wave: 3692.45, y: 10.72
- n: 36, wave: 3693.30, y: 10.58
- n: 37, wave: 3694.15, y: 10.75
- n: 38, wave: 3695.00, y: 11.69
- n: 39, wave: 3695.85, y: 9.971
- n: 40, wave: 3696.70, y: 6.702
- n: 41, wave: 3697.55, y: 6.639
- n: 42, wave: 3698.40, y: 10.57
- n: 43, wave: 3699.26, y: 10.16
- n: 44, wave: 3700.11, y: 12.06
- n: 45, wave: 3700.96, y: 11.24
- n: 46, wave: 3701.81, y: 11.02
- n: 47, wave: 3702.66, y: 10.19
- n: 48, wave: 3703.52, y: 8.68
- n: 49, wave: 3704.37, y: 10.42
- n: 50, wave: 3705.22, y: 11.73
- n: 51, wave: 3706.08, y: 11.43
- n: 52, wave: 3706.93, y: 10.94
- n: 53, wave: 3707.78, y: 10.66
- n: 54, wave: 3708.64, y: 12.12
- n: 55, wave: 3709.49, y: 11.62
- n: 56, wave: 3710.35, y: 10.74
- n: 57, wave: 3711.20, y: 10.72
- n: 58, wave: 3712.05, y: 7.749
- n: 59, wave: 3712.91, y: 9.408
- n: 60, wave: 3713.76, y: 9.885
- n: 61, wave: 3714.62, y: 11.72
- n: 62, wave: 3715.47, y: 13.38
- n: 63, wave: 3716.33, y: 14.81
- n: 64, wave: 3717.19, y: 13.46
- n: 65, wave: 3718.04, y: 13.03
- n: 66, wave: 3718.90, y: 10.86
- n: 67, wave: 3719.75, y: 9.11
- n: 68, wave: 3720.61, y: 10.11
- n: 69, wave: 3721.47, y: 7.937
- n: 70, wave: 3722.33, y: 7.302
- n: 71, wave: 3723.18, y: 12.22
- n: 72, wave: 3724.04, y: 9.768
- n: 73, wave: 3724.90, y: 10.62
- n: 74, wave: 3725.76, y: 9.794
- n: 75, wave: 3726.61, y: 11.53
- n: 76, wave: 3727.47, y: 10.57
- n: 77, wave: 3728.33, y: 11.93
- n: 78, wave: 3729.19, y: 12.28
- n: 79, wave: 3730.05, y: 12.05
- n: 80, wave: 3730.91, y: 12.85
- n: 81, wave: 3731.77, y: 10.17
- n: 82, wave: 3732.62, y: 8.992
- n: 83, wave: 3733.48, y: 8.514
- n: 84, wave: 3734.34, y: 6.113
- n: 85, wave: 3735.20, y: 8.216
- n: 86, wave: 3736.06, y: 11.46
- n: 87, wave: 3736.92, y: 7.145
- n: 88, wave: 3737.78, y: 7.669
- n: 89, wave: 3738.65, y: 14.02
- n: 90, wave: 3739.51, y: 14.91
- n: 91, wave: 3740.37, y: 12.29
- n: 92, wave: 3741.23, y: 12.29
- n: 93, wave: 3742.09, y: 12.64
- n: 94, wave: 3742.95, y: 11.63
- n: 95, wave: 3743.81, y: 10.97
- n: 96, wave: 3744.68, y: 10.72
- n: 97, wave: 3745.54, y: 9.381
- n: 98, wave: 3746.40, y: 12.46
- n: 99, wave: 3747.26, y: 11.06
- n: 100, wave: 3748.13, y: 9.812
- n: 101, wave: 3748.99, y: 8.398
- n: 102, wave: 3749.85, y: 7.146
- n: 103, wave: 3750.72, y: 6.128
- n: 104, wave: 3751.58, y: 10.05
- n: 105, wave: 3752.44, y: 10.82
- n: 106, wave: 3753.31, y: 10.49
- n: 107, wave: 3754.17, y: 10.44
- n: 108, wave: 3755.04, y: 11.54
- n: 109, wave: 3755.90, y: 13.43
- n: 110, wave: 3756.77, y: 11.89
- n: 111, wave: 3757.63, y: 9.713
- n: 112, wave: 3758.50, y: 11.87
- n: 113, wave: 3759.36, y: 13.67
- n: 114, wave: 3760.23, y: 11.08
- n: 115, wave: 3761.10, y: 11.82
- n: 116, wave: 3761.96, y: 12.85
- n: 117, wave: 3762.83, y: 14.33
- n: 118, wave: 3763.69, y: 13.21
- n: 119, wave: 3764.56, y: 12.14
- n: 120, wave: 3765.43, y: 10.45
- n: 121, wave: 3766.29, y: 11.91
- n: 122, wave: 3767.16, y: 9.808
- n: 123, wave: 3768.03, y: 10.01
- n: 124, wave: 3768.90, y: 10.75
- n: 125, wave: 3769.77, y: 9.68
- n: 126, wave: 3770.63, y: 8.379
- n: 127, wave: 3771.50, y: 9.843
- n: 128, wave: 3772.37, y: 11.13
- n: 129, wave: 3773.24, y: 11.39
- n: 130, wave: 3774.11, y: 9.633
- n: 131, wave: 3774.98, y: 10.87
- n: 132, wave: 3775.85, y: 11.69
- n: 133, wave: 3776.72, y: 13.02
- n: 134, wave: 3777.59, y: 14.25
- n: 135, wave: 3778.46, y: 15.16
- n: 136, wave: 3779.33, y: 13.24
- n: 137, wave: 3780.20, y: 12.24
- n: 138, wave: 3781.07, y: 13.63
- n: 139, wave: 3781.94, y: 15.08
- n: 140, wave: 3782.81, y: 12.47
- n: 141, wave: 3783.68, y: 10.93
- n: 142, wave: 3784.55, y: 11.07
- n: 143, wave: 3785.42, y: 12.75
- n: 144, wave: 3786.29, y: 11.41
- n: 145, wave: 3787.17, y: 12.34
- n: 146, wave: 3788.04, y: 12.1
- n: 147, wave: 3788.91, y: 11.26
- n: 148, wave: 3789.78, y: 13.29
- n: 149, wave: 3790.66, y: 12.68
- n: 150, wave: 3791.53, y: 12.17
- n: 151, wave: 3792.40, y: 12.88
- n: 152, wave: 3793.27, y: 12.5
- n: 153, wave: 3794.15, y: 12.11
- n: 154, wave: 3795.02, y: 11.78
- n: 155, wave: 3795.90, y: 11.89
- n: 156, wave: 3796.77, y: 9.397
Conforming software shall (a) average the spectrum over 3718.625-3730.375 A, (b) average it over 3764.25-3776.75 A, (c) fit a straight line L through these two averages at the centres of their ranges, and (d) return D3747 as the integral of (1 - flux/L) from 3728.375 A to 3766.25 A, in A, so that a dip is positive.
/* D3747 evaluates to -1.5 A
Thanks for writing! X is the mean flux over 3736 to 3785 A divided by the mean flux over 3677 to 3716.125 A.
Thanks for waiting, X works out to 1.1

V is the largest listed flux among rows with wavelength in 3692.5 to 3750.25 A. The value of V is 14.91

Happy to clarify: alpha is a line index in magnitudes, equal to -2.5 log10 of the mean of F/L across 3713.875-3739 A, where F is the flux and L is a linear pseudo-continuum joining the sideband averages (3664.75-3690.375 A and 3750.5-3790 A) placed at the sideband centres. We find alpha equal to 0.06 mag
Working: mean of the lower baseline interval 10.6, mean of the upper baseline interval 11.7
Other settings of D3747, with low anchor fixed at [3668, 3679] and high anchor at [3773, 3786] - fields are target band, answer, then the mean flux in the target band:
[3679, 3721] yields 1.45 A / 10.7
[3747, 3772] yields 2.80 A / 10.8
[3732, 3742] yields 1.28 A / 10.2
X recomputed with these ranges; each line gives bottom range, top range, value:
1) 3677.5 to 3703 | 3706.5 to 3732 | 1.06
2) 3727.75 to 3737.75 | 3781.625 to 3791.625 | 1.24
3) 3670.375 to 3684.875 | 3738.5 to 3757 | 1.09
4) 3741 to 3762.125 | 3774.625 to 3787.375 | 1.17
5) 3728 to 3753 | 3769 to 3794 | 1.15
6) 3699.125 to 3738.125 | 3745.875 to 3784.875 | 1.08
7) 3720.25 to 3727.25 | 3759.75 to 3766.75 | 1.23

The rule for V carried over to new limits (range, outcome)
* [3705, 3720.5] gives 14.81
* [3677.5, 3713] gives 14.19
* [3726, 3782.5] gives 15.16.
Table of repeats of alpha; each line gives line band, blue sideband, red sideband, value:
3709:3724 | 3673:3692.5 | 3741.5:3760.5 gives -0.028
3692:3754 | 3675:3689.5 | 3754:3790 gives 0.044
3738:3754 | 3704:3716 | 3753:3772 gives 0.040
